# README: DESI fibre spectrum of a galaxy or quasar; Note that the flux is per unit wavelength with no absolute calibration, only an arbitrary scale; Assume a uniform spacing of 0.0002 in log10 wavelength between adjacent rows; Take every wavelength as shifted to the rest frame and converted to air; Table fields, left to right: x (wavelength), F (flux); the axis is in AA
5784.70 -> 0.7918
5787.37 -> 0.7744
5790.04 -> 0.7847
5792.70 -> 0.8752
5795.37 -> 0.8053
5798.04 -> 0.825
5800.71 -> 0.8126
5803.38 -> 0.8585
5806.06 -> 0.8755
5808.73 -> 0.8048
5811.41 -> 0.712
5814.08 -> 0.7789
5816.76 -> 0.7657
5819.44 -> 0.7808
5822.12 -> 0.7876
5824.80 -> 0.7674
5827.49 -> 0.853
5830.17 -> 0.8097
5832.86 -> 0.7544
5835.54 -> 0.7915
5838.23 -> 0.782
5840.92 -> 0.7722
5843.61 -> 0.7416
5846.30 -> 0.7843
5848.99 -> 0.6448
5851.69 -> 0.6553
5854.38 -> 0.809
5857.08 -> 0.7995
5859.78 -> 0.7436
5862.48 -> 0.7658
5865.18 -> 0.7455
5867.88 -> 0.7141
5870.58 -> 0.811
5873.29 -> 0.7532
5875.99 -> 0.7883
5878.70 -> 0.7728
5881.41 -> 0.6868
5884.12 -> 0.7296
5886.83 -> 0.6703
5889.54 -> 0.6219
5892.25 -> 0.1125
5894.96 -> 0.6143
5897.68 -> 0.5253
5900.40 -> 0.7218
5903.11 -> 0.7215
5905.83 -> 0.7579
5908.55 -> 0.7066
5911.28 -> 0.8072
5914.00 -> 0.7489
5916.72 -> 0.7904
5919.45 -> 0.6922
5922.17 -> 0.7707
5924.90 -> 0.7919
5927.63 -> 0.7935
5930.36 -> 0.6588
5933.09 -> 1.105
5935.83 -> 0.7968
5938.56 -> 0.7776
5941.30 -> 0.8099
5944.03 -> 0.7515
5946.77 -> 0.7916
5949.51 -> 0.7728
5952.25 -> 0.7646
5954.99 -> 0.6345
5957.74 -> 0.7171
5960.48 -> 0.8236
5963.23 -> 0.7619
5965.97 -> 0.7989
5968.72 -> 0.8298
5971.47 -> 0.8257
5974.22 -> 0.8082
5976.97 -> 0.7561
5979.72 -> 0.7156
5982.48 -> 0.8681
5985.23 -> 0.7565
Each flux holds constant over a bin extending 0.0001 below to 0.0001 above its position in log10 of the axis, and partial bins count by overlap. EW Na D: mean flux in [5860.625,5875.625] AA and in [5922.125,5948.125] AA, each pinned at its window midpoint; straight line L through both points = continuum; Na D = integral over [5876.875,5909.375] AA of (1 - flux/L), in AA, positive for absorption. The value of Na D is 5.8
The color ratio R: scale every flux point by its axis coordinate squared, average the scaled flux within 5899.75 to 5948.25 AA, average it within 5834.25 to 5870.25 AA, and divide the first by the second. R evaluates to 1.06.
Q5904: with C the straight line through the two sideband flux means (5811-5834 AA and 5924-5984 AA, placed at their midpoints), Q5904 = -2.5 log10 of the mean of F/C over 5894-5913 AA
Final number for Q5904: 0.13 mag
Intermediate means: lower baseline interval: 0.782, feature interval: 0.696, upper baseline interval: 0.789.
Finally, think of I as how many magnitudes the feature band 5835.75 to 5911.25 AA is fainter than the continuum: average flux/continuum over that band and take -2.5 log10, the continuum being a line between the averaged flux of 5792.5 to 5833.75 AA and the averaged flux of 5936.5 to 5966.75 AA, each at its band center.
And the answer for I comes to 0.12 mag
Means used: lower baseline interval 0.803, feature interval 0.705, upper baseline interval 0.764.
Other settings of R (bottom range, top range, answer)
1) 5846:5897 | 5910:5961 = 1.15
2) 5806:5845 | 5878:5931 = 0.90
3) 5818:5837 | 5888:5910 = 0.78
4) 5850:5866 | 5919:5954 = 1.08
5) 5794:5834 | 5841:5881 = 0.95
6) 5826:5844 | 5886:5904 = 0.73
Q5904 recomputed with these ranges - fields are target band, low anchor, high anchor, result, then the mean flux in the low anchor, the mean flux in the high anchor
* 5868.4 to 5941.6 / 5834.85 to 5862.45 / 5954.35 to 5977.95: 0.06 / 0.752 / 0.777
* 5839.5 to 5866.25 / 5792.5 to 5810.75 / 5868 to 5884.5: 0.05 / 0.829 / 0.755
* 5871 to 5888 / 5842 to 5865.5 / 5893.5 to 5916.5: -0.02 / 0.743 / 0.702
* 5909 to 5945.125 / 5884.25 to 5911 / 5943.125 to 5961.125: -0.15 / 0.62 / 0.748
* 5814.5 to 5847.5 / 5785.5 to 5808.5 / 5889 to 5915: -0.03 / 0.824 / 0.633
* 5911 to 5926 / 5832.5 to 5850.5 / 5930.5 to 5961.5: 0.02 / 0.752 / 0.789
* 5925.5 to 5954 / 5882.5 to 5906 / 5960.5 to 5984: -0.12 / 0.602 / 0.797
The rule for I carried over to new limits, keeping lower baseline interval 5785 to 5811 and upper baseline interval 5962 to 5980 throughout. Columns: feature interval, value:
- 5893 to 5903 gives 0.31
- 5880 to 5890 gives 0.18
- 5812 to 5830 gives 0.04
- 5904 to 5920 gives 0.07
